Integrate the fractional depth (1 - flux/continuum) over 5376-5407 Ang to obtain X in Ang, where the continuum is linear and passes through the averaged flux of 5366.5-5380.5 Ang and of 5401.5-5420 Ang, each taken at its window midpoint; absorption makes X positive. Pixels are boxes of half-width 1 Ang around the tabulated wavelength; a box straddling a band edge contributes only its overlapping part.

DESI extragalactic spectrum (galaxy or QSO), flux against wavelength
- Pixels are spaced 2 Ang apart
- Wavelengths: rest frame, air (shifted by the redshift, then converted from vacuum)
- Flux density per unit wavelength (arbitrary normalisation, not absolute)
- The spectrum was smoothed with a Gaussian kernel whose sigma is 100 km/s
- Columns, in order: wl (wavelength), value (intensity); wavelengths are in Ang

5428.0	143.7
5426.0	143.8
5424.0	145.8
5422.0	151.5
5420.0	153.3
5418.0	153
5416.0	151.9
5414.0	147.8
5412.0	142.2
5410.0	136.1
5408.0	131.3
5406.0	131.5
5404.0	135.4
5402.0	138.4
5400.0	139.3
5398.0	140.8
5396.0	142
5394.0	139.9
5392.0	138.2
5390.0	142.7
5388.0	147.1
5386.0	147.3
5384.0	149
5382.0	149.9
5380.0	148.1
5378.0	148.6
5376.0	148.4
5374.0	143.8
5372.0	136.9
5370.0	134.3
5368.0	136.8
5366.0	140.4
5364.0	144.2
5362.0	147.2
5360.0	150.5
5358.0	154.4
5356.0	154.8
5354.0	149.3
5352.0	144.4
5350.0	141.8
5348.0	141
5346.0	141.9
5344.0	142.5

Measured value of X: -0.19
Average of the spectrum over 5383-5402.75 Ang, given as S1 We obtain 143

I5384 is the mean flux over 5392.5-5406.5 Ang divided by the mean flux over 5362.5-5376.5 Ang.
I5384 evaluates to 0.98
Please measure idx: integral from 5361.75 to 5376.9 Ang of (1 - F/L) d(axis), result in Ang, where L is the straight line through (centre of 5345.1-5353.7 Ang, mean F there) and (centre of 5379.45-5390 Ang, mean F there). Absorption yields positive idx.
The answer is 0.5 Ang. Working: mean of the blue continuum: 143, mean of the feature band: 141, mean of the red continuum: 148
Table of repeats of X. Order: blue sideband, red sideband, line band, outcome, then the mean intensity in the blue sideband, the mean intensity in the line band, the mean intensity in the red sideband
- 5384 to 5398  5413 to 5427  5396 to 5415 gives 1.05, 143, 138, 150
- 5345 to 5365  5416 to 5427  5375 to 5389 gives -0.03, 147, 148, 150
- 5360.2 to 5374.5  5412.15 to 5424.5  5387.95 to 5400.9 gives 0.43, 141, 141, 150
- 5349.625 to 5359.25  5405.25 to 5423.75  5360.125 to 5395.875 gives 0.89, 149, 144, 145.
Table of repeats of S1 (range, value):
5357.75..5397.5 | 144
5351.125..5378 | 145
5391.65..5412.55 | 138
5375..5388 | 148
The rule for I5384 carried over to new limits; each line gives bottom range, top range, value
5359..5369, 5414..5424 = 1.05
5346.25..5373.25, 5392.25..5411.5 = 0.95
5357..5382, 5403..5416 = 0.96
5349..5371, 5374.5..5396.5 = 1.00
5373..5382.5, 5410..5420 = 1.00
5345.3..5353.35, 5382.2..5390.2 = 1.03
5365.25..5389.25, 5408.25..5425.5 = 1.02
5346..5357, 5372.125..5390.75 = 1.01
